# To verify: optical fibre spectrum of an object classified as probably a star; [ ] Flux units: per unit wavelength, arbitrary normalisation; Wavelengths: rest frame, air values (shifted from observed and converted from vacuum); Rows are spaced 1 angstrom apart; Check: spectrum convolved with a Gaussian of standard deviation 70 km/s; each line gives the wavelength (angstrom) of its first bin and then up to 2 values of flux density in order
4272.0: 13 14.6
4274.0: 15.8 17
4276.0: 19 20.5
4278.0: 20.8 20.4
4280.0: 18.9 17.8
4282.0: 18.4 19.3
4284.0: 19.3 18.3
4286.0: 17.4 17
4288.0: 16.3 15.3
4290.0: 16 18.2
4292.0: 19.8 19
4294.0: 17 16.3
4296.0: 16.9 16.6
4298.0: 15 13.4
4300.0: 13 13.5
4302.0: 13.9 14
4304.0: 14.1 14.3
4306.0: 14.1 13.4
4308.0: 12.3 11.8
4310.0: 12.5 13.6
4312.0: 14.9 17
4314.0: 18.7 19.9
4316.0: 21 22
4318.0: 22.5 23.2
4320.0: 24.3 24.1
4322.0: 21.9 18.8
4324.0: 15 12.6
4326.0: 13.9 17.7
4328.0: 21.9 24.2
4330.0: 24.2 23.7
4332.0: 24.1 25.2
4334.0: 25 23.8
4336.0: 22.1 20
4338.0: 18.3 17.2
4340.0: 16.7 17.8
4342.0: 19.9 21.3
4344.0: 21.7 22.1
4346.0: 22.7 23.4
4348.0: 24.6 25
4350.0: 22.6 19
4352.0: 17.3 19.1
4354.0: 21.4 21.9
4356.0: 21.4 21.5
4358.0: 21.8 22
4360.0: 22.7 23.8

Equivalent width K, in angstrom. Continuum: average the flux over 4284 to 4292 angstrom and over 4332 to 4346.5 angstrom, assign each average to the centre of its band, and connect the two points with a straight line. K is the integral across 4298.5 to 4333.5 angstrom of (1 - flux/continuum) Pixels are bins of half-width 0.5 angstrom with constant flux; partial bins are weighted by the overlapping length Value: 2.9 angstrom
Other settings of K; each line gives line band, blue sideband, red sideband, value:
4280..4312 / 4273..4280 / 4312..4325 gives 5.83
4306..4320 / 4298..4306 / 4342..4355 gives -1.30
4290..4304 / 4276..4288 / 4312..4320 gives 2.65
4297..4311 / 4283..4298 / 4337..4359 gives 3.52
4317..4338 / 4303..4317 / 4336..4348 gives -3.78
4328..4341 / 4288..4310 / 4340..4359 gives -1.68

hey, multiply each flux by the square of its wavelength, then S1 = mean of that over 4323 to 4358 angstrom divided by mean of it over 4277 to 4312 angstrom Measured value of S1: 1.32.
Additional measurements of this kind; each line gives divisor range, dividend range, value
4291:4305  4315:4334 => 1.37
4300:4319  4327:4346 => 1.37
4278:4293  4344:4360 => 1.24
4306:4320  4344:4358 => 1.28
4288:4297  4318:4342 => 1.22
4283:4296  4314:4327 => 1.15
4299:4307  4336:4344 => 1.41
